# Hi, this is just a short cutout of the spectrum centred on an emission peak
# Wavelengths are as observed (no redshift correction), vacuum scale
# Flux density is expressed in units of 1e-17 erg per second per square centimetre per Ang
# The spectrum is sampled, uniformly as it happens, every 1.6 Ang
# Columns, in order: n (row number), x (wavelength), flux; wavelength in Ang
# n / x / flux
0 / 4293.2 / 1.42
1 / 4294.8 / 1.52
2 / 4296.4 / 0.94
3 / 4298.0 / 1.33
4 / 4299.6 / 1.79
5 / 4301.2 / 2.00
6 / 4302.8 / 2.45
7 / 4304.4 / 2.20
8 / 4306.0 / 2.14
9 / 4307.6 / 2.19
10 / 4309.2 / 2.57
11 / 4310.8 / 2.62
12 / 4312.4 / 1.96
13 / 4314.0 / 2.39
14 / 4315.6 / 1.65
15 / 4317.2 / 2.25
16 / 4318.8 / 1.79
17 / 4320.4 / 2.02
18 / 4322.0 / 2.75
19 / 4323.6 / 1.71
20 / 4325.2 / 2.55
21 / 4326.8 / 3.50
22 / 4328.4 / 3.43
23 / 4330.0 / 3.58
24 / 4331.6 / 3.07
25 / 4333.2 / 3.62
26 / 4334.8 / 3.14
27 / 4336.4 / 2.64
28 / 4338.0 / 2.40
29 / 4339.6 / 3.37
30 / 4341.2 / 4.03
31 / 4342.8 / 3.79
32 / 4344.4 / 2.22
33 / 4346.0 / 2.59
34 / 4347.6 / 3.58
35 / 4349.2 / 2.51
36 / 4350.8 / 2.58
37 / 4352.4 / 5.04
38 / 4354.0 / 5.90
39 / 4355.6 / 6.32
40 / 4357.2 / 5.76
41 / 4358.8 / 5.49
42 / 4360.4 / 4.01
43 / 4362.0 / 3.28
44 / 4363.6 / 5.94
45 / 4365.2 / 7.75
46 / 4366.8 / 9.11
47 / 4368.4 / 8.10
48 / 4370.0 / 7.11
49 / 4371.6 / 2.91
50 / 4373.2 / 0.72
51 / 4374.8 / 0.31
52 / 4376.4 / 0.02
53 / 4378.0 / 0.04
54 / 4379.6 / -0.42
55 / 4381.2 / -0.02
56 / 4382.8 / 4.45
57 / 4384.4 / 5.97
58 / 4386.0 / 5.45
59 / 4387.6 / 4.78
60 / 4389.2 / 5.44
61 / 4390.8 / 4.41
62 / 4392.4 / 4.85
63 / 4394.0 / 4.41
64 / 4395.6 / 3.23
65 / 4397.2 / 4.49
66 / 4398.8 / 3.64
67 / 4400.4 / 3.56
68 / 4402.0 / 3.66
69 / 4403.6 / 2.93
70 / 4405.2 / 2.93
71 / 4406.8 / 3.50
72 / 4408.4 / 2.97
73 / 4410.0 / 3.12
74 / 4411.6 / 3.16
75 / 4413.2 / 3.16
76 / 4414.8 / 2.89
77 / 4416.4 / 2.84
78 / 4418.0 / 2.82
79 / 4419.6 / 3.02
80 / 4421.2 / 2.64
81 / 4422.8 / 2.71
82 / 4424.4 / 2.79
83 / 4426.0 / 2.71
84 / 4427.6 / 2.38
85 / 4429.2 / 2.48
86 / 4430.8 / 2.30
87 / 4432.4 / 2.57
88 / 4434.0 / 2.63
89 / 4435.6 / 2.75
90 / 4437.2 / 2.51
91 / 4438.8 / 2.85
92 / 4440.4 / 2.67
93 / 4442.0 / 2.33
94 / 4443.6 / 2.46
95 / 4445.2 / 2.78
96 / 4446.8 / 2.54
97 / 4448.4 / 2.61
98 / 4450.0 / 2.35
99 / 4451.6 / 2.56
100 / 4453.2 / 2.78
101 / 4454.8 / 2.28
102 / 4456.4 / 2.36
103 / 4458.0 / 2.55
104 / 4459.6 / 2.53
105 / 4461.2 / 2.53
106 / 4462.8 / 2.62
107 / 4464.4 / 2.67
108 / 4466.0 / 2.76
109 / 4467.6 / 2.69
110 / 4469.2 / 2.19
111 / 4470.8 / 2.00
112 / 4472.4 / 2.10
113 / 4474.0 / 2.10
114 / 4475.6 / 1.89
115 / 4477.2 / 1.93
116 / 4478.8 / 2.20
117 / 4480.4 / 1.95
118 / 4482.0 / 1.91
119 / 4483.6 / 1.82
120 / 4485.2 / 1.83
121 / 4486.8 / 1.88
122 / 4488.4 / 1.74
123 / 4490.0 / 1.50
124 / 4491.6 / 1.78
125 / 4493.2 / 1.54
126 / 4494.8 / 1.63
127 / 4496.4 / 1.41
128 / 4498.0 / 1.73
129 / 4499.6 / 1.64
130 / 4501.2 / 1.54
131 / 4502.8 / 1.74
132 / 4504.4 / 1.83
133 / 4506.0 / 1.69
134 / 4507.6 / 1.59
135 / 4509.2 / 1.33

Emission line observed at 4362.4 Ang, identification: Ly-alpha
